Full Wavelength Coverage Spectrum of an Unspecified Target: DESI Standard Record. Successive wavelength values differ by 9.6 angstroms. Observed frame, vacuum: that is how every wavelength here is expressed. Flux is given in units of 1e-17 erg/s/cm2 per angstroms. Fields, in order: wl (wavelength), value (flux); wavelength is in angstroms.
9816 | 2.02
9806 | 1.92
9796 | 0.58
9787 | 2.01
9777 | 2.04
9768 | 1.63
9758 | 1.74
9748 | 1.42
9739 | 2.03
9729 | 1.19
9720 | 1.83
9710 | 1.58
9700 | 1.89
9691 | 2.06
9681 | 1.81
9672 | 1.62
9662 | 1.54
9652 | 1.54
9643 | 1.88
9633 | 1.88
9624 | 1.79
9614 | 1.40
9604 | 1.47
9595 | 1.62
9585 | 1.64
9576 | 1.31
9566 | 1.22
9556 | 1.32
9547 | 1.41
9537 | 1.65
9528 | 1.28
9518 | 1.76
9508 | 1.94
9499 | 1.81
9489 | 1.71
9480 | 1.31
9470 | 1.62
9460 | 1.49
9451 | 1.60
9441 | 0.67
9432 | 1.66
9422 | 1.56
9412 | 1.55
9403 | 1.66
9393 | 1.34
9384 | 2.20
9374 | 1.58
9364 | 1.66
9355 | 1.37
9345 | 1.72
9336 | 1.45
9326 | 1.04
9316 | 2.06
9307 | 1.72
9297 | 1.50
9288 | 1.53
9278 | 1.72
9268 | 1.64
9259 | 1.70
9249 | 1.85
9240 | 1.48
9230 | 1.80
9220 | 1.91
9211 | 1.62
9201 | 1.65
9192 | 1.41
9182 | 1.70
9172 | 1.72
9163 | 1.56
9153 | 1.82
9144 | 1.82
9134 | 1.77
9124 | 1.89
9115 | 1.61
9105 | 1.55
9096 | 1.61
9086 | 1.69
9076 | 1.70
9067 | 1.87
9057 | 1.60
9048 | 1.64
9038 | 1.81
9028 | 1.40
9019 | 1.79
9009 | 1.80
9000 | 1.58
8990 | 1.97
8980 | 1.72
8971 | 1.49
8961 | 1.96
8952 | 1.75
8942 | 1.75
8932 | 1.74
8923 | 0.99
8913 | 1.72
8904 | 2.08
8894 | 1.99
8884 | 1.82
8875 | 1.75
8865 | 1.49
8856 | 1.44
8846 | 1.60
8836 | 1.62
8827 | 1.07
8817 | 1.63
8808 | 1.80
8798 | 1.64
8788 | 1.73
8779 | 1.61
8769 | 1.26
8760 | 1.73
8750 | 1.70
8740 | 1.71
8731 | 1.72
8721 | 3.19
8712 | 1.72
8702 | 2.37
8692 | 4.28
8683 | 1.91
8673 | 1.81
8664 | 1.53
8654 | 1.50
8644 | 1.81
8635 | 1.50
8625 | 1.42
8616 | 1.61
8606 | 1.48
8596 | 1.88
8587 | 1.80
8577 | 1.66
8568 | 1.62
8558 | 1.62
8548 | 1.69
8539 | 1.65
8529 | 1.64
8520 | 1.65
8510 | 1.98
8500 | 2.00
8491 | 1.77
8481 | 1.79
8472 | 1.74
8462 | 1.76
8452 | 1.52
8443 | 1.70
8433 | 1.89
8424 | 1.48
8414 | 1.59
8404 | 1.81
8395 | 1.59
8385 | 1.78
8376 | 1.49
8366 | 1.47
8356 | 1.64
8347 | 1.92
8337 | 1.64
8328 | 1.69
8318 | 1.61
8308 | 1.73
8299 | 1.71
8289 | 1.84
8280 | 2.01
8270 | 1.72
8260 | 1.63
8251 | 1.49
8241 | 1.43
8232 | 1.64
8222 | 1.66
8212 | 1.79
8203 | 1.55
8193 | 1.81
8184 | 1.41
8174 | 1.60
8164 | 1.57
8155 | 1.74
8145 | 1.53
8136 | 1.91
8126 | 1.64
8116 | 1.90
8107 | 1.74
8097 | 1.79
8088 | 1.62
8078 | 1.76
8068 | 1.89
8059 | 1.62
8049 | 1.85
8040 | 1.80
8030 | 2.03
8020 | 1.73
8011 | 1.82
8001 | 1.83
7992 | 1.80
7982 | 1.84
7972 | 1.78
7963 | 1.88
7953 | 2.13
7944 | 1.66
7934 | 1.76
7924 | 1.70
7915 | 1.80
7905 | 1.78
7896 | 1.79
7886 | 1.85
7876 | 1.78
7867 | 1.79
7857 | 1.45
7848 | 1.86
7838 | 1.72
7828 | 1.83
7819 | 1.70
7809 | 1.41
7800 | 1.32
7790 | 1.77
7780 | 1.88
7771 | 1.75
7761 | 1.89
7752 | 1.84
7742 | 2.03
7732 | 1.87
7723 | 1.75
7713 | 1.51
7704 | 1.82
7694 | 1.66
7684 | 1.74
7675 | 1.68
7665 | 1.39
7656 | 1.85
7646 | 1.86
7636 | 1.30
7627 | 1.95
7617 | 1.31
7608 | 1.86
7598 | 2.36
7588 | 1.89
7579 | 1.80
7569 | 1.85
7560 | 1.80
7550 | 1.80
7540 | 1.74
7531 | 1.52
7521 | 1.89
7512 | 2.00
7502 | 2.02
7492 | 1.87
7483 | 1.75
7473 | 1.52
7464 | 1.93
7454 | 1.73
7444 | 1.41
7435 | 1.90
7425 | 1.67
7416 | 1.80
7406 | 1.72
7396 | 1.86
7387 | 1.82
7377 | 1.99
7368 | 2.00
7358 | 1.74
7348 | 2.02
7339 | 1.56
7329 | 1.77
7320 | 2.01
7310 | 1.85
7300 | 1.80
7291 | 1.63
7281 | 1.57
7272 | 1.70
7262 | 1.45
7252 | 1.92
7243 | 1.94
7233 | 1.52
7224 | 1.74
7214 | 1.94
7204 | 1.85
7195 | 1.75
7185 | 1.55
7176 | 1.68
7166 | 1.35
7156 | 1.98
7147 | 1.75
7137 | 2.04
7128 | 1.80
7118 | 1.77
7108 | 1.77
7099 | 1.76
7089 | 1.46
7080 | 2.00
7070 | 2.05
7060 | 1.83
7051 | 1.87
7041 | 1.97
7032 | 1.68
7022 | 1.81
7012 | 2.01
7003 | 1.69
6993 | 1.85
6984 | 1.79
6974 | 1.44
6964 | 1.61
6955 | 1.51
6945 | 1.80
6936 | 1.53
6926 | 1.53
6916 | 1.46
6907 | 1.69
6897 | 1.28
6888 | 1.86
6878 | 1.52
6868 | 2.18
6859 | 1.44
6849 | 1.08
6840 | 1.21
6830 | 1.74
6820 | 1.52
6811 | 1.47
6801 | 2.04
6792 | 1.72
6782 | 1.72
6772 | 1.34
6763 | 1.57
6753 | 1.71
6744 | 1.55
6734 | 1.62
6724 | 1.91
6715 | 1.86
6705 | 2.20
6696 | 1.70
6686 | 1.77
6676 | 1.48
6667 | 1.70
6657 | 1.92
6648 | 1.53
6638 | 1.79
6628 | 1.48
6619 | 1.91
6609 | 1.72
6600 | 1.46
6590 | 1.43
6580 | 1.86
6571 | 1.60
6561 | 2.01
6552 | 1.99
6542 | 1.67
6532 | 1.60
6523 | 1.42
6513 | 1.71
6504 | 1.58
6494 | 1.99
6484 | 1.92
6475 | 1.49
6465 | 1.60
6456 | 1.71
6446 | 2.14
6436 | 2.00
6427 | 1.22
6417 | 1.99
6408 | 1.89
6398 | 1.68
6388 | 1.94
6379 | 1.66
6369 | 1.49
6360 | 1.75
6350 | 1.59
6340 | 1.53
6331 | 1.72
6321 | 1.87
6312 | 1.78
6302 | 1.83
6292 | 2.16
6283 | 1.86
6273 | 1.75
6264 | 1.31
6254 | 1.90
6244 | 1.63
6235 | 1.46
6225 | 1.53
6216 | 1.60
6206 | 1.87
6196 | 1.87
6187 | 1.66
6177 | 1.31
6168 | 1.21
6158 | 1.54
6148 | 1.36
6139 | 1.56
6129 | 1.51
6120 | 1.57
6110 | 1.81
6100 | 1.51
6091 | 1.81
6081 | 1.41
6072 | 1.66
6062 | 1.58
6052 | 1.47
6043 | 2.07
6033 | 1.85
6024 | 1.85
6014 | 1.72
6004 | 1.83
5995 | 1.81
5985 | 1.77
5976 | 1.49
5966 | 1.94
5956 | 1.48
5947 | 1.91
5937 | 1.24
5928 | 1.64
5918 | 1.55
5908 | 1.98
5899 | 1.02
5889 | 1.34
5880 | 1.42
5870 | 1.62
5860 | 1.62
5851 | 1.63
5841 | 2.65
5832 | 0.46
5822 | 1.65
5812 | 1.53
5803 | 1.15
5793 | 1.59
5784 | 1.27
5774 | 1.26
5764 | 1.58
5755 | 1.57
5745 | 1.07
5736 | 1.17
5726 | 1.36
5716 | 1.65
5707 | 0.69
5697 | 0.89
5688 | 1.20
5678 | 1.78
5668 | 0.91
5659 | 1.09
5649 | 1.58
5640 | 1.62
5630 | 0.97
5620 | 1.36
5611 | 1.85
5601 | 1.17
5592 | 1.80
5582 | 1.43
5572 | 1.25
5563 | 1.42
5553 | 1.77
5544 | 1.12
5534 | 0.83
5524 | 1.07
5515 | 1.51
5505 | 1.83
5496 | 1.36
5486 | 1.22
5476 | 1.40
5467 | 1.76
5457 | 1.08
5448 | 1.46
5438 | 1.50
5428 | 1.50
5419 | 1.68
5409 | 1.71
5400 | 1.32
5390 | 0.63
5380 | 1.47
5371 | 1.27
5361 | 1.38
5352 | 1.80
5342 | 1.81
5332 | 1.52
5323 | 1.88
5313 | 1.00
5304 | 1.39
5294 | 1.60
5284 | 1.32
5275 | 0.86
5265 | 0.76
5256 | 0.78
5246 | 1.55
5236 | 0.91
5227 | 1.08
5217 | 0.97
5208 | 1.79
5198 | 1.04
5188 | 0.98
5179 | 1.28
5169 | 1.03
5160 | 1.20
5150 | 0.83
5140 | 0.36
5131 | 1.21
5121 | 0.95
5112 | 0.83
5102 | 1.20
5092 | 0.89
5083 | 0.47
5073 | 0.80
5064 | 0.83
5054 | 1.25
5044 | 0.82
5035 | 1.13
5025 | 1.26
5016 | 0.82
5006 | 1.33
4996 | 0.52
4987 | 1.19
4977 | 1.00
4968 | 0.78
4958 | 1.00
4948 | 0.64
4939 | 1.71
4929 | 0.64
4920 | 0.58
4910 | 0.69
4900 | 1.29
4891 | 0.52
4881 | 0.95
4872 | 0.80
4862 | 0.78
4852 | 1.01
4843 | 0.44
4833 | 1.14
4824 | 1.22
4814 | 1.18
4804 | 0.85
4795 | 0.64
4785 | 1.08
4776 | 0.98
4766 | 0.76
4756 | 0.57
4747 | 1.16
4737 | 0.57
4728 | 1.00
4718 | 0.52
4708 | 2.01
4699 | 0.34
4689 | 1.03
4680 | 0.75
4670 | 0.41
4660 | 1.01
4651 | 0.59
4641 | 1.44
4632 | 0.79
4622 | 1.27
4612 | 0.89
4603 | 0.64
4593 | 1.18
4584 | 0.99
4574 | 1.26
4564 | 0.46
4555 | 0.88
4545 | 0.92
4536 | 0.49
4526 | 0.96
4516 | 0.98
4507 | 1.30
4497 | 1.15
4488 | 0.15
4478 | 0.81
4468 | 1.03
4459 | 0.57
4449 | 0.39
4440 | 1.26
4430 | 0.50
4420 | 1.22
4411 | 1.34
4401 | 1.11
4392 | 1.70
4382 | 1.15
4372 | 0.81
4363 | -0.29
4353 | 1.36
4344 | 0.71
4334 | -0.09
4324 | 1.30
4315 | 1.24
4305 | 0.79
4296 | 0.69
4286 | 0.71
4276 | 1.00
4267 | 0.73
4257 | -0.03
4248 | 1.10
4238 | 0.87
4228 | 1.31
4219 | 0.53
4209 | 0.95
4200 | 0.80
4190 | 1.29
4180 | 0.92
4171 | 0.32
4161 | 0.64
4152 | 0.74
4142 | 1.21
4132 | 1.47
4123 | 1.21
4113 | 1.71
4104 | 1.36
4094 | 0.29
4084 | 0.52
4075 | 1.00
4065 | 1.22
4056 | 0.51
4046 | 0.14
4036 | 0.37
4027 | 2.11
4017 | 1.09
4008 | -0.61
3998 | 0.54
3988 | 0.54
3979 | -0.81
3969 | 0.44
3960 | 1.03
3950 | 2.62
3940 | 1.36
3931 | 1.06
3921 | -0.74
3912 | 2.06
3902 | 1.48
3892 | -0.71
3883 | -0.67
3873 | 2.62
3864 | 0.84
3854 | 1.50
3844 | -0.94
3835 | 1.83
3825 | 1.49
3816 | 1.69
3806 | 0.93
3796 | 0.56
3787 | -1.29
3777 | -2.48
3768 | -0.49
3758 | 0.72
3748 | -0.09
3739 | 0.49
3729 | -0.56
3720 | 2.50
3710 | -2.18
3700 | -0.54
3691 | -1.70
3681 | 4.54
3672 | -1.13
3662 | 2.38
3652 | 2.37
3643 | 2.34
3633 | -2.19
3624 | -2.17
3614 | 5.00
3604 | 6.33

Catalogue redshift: 0.32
